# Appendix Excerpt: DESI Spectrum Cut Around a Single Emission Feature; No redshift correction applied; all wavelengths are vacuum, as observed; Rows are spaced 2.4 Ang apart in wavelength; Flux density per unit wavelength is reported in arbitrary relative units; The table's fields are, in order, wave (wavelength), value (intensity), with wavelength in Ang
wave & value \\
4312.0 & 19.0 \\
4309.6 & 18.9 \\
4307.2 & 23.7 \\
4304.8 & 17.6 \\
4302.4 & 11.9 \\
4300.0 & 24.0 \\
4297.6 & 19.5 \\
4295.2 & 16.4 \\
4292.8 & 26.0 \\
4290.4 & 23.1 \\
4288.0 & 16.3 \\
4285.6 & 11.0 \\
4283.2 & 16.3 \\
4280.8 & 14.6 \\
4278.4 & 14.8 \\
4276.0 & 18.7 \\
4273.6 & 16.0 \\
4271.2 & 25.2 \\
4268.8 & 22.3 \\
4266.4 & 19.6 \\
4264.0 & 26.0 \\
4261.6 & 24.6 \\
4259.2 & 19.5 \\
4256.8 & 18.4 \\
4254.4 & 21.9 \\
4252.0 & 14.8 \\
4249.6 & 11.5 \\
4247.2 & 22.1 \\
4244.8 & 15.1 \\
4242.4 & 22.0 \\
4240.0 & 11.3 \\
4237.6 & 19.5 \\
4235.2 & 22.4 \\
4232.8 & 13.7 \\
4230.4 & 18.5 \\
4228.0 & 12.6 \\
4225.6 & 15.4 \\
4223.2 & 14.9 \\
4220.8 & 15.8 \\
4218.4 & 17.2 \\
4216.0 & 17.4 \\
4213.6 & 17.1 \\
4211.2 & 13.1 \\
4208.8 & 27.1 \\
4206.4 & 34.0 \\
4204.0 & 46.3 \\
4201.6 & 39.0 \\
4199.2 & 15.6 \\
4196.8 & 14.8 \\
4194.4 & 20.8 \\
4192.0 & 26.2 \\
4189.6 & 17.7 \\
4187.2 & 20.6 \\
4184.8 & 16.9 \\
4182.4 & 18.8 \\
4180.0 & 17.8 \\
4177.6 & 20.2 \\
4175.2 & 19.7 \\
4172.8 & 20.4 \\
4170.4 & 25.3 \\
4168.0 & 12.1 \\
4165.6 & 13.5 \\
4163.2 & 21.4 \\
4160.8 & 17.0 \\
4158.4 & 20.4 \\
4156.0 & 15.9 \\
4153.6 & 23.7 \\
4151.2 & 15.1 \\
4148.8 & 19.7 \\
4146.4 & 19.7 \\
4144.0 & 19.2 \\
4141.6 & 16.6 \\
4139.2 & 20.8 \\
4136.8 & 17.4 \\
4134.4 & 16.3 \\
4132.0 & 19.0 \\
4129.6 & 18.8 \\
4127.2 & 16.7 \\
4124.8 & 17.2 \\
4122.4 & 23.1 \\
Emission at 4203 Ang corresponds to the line [O II] 3727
